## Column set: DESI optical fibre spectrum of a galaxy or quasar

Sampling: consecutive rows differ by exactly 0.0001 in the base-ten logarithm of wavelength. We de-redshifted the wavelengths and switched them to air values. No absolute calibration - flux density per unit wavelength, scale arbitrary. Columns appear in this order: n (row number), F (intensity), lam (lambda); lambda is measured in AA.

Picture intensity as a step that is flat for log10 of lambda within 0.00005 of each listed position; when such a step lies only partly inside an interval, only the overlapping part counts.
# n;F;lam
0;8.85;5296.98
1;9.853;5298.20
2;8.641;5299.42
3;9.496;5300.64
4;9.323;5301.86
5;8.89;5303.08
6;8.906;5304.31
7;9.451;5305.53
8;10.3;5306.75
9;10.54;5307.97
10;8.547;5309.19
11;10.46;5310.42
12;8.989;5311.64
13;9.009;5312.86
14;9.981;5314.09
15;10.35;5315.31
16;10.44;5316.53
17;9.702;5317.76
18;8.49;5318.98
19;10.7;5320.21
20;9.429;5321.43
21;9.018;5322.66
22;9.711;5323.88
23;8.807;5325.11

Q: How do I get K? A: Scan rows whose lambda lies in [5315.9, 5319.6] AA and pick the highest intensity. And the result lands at 10.44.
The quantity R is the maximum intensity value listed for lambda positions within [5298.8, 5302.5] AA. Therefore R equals 9.496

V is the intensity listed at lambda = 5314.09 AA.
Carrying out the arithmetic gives 9.981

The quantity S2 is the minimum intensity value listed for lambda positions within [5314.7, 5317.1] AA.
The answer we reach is 10.35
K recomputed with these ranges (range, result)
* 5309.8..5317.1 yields 10.46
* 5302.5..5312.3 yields 10.54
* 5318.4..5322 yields 10.7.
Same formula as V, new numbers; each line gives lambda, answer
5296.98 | 8.85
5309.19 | 8.547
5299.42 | 8.641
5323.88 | 9.711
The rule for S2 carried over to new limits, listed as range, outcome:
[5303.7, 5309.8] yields 8.547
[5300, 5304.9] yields 8.89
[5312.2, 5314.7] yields 9.009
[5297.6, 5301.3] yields 8.641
